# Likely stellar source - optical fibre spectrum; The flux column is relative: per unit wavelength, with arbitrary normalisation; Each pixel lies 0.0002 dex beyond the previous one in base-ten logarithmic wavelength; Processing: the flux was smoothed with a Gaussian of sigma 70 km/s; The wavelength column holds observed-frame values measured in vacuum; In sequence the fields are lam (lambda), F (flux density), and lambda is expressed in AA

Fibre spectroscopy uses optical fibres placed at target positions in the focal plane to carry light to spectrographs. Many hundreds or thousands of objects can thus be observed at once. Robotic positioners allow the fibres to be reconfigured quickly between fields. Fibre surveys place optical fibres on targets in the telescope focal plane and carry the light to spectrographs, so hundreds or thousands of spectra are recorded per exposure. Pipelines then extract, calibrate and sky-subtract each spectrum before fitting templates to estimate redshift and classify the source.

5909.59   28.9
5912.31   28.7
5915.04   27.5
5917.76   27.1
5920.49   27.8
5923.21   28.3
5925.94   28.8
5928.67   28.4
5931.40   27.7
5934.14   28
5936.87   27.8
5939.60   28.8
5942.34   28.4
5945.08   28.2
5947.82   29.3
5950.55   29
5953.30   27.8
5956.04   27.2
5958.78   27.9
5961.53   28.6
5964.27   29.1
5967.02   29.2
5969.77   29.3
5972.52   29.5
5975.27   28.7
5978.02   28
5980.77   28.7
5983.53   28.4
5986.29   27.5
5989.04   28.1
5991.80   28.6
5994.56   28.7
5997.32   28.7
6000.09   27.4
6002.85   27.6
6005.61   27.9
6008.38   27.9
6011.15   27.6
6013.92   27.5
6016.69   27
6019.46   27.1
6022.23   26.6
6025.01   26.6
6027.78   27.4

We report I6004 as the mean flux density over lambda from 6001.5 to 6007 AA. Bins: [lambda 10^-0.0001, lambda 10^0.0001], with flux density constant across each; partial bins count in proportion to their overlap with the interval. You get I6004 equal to 27.8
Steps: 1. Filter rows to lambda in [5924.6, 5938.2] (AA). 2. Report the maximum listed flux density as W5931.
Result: 28.8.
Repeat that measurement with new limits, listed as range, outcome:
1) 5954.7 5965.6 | 29.1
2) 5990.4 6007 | 28.7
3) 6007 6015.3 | 27.9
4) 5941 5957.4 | 29.3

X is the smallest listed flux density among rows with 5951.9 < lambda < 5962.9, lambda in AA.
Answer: 27.2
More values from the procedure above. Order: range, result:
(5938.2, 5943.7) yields 28.4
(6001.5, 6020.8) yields 27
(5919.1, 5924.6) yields 27.8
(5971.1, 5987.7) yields 27.5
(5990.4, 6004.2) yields 27.4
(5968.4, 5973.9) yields 29.3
